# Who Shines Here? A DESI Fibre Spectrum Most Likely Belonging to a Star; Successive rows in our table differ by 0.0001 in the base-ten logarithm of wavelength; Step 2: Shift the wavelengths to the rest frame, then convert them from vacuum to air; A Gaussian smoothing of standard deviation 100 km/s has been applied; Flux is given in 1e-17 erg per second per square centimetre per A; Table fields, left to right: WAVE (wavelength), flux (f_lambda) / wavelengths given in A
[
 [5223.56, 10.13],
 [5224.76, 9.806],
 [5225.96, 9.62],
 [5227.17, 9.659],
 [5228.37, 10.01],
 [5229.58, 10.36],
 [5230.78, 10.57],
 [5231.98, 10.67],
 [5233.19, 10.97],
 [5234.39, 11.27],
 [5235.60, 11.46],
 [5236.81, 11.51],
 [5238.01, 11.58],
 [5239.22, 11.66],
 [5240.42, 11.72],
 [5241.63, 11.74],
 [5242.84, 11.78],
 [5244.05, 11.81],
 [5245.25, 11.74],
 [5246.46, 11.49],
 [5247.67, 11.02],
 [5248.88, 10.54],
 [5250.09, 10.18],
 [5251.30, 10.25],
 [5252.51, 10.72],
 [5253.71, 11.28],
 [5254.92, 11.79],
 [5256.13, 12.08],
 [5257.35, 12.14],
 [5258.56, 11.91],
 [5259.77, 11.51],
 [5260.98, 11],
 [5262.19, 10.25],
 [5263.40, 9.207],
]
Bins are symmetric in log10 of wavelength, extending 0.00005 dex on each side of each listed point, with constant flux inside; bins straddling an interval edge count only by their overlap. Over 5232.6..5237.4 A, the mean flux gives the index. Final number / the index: 11.3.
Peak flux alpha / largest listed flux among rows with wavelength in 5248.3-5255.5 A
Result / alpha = 11.79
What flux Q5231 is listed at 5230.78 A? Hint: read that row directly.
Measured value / 10.57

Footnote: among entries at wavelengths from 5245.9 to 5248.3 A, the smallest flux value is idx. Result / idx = 11.02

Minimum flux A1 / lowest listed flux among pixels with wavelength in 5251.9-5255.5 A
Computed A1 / 10.72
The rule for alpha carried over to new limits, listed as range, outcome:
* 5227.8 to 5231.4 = 10.57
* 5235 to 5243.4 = 11.78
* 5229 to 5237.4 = 11.51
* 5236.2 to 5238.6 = 11.58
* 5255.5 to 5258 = 12.14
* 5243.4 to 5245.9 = 11.81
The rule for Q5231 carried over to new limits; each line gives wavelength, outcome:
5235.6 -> 11.46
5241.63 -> 11.74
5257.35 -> 12.14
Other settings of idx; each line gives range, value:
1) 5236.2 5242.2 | 11.51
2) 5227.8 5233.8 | 10.01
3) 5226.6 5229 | 9.659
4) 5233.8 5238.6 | 11.27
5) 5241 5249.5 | 10.54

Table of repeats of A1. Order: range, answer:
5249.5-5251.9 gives 10.18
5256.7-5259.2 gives 11.91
